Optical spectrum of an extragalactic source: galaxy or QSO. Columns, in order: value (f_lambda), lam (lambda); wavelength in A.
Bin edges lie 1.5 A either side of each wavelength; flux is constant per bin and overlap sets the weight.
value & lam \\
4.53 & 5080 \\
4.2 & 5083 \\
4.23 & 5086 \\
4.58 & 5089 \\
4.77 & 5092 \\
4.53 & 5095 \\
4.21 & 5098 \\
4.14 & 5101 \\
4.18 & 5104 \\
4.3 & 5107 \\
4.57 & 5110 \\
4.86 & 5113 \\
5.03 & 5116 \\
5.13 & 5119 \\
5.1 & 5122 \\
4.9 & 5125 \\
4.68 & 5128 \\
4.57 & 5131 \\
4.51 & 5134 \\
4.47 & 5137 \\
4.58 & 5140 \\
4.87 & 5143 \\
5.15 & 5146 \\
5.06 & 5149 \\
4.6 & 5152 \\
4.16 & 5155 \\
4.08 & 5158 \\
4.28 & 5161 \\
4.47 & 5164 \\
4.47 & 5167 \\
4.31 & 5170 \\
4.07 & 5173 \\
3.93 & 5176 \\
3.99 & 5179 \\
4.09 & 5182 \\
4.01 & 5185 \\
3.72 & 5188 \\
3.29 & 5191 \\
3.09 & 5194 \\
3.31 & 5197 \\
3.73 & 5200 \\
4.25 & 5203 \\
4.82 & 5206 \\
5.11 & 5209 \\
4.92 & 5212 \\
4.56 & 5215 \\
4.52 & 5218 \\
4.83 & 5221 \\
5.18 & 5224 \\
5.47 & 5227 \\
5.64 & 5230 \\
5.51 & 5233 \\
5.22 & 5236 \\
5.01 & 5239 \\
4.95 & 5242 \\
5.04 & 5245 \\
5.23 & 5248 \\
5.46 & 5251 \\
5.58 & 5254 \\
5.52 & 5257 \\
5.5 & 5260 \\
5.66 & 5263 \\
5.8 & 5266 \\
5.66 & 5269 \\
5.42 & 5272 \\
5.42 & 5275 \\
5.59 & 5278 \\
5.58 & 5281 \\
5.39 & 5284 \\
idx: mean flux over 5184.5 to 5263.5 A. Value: 4.78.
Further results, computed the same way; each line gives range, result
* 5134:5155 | 4.72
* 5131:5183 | 4.42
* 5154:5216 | 4.12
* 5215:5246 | 5.11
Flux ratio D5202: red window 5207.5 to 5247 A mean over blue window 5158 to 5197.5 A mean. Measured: 1.29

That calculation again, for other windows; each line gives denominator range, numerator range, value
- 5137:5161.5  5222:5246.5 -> 1.14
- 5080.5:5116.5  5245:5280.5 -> 1.24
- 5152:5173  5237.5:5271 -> 1.26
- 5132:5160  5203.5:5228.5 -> 1.06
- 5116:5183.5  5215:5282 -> 1.18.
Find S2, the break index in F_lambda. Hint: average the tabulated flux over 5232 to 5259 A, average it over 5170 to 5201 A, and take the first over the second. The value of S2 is 1.4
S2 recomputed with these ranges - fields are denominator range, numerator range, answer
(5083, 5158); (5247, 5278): 1.20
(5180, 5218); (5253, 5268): 1.37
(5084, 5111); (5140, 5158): 1.07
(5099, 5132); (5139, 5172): 0.97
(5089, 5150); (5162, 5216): 0.88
